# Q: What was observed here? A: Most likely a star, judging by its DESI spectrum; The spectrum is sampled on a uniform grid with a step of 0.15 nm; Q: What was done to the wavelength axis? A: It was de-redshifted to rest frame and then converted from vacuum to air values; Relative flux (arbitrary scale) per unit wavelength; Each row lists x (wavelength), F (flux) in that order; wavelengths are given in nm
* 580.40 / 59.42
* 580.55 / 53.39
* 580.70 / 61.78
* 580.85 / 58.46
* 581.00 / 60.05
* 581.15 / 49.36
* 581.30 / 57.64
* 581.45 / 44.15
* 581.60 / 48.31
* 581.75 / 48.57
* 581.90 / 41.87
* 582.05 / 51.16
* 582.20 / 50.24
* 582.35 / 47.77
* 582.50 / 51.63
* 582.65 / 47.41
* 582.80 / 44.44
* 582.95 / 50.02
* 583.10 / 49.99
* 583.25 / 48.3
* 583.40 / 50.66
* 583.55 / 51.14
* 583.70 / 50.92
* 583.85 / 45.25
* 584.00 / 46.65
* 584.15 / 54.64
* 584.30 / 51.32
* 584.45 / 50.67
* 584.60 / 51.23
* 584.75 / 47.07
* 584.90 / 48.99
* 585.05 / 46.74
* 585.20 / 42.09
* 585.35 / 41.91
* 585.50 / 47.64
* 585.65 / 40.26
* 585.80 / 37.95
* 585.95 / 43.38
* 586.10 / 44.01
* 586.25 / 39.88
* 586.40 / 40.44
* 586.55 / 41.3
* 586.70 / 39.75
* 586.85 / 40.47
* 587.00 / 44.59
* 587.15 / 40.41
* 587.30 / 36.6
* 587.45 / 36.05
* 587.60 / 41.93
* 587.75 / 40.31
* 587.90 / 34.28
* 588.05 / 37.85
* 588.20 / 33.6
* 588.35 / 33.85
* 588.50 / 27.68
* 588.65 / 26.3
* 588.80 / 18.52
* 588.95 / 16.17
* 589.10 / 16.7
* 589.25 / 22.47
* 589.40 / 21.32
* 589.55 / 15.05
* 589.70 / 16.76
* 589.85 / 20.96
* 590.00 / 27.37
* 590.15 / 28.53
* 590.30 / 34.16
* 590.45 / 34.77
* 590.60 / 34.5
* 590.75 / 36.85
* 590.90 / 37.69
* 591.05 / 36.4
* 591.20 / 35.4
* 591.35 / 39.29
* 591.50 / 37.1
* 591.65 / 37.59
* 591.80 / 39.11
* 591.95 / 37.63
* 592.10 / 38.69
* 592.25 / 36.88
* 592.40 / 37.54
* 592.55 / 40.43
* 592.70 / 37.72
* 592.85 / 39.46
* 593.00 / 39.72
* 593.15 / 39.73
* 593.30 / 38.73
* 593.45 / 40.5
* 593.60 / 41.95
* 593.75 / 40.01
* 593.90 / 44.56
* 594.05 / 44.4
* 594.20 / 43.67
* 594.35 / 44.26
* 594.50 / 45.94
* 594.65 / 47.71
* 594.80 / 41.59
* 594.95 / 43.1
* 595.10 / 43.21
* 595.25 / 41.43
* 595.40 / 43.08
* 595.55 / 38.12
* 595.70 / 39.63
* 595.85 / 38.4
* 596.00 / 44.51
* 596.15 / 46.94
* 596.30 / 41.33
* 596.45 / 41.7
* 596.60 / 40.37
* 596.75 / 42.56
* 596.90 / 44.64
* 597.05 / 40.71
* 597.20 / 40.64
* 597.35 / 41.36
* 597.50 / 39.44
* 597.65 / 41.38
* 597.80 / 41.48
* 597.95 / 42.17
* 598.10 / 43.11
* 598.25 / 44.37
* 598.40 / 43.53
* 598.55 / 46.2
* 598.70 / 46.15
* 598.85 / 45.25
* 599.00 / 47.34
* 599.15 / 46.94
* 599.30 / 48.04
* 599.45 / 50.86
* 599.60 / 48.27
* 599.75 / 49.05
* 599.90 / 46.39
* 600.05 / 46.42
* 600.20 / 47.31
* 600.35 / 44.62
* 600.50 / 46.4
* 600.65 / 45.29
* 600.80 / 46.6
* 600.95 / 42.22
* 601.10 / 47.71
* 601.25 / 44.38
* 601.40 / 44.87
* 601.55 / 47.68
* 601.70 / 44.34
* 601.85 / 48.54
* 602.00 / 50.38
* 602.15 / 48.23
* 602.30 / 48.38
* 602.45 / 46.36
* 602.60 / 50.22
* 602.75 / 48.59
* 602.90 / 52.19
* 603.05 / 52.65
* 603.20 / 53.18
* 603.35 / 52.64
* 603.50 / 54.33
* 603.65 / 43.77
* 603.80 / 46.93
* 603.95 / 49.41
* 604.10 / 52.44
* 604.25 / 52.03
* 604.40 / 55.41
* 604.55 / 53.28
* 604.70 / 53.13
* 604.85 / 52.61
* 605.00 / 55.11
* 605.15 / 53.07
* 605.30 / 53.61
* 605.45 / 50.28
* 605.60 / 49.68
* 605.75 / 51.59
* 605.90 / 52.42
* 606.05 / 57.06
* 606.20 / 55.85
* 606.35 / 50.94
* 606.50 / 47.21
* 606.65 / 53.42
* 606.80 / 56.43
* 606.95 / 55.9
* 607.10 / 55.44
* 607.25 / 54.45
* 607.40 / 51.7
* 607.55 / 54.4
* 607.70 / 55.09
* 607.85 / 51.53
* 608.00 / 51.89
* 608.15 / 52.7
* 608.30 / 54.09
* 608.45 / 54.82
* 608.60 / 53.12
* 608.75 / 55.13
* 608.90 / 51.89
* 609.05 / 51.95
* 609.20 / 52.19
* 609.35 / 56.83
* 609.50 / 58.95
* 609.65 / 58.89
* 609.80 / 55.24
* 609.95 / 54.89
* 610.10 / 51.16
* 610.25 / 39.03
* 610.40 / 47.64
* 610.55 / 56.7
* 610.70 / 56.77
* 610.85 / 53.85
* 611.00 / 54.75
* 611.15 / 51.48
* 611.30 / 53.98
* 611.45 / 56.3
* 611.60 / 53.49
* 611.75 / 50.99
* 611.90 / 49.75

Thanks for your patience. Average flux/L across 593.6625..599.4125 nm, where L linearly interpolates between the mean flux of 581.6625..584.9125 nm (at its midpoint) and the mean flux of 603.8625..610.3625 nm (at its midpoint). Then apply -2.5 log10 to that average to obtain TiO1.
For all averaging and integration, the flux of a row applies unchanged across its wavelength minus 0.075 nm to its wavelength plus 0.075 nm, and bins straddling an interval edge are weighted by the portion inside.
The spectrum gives 0.19 mag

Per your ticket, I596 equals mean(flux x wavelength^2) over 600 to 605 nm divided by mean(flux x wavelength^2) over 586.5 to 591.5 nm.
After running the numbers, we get 1.61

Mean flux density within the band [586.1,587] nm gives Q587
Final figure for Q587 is 41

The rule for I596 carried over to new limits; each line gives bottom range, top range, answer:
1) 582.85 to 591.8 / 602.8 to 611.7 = 1.49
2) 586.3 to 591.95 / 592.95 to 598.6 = 1.33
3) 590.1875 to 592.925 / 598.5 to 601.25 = 1.29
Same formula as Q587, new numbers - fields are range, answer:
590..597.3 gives 39.9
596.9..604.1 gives 46.6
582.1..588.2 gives 44.8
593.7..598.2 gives 42.4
